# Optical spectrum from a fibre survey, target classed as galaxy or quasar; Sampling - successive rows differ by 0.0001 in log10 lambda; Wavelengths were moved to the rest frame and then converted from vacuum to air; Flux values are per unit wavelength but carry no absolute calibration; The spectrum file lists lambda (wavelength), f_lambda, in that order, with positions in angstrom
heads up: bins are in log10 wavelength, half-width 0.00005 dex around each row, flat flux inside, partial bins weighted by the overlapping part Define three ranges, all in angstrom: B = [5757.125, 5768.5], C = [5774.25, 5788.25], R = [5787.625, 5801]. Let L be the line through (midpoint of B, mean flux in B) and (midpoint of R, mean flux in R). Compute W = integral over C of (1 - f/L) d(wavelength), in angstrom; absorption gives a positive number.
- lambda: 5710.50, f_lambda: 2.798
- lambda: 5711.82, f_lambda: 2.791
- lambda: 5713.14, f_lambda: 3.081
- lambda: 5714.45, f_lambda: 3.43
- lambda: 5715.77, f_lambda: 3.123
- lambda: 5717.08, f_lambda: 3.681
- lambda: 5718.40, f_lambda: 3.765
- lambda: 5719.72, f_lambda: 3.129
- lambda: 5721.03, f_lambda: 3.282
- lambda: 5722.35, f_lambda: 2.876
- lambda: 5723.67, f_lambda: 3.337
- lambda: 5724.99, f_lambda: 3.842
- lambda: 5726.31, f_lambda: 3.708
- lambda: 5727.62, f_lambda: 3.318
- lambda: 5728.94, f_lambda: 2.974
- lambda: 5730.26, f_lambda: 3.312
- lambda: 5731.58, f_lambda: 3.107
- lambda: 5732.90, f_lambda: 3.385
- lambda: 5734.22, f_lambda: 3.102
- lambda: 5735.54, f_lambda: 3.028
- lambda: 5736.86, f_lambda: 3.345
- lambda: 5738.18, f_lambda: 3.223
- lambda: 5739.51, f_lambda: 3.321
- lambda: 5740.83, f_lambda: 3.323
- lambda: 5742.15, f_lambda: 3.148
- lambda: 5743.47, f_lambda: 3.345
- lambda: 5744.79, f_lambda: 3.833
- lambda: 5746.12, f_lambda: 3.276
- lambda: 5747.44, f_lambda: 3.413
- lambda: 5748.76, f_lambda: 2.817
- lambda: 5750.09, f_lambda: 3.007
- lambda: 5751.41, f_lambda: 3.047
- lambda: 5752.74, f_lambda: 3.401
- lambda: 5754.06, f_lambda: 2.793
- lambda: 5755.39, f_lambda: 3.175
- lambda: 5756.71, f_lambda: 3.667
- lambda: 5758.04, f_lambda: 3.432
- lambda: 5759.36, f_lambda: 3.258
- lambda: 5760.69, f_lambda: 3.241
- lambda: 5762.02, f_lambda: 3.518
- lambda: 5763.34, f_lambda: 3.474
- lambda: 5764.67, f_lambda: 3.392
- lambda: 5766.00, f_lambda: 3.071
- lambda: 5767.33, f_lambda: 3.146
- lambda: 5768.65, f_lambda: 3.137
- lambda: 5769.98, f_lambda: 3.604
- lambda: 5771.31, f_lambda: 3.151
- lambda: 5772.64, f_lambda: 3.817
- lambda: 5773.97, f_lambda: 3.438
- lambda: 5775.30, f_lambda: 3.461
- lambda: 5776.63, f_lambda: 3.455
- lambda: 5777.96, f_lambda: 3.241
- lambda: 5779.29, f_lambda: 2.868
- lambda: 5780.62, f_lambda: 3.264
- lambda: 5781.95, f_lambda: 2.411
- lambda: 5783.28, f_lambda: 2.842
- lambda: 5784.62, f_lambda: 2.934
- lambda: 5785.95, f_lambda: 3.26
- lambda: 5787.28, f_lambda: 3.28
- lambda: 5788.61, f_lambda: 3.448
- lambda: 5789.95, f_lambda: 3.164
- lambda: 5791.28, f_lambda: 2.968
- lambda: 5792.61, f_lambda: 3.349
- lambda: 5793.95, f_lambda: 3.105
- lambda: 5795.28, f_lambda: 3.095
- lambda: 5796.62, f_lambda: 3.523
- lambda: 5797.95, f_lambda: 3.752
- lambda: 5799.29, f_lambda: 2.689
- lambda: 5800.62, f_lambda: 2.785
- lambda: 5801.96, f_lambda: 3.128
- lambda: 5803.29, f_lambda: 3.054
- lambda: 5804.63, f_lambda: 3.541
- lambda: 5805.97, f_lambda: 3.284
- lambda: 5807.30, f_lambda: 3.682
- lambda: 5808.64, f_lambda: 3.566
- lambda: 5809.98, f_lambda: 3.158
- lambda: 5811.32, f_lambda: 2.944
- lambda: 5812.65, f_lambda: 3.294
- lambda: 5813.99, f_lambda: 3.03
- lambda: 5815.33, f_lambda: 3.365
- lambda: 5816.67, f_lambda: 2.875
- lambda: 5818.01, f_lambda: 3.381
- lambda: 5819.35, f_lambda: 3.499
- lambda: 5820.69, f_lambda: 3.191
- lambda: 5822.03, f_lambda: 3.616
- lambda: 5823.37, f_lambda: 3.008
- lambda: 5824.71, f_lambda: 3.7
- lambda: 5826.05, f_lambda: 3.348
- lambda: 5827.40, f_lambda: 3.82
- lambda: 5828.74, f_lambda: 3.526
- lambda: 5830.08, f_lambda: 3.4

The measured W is 0.6 angstrom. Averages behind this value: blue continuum 3.32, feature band 3.12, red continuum 3.2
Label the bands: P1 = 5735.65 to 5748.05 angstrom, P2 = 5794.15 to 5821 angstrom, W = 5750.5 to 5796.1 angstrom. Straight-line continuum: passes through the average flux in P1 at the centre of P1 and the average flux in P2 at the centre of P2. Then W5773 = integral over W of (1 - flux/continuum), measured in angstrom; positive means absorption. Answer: 0.86 angstrom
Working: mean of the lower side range 3.34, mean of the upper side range 3.24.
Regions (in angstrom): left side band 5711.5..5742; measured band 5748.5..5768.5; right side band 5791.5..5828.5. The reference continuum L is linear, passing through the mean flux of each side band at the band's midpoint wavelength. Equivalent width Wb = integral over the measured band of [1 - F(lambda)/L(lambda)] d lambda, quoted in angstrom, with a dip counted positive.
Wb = 0.3 angstrom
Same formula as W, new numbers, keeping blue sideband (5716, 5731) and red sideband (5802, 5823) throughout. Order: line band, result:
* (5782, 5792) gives 0.7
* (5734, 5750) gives 0.5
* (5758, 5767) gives 0.0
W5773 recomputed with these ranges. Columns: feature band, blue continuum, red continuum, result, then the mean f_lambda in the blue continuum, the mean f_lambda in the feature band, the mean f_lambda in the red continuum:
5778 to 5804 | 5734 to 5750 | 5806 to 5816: 1.4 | 3.26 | 3.11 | 3.29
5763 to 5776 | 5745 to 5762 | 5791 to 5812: -0.5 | 3.24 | 3.37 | 3.23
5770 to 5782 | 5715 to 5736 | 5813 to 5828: 0.1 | 3.31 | 3.3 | 3.34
